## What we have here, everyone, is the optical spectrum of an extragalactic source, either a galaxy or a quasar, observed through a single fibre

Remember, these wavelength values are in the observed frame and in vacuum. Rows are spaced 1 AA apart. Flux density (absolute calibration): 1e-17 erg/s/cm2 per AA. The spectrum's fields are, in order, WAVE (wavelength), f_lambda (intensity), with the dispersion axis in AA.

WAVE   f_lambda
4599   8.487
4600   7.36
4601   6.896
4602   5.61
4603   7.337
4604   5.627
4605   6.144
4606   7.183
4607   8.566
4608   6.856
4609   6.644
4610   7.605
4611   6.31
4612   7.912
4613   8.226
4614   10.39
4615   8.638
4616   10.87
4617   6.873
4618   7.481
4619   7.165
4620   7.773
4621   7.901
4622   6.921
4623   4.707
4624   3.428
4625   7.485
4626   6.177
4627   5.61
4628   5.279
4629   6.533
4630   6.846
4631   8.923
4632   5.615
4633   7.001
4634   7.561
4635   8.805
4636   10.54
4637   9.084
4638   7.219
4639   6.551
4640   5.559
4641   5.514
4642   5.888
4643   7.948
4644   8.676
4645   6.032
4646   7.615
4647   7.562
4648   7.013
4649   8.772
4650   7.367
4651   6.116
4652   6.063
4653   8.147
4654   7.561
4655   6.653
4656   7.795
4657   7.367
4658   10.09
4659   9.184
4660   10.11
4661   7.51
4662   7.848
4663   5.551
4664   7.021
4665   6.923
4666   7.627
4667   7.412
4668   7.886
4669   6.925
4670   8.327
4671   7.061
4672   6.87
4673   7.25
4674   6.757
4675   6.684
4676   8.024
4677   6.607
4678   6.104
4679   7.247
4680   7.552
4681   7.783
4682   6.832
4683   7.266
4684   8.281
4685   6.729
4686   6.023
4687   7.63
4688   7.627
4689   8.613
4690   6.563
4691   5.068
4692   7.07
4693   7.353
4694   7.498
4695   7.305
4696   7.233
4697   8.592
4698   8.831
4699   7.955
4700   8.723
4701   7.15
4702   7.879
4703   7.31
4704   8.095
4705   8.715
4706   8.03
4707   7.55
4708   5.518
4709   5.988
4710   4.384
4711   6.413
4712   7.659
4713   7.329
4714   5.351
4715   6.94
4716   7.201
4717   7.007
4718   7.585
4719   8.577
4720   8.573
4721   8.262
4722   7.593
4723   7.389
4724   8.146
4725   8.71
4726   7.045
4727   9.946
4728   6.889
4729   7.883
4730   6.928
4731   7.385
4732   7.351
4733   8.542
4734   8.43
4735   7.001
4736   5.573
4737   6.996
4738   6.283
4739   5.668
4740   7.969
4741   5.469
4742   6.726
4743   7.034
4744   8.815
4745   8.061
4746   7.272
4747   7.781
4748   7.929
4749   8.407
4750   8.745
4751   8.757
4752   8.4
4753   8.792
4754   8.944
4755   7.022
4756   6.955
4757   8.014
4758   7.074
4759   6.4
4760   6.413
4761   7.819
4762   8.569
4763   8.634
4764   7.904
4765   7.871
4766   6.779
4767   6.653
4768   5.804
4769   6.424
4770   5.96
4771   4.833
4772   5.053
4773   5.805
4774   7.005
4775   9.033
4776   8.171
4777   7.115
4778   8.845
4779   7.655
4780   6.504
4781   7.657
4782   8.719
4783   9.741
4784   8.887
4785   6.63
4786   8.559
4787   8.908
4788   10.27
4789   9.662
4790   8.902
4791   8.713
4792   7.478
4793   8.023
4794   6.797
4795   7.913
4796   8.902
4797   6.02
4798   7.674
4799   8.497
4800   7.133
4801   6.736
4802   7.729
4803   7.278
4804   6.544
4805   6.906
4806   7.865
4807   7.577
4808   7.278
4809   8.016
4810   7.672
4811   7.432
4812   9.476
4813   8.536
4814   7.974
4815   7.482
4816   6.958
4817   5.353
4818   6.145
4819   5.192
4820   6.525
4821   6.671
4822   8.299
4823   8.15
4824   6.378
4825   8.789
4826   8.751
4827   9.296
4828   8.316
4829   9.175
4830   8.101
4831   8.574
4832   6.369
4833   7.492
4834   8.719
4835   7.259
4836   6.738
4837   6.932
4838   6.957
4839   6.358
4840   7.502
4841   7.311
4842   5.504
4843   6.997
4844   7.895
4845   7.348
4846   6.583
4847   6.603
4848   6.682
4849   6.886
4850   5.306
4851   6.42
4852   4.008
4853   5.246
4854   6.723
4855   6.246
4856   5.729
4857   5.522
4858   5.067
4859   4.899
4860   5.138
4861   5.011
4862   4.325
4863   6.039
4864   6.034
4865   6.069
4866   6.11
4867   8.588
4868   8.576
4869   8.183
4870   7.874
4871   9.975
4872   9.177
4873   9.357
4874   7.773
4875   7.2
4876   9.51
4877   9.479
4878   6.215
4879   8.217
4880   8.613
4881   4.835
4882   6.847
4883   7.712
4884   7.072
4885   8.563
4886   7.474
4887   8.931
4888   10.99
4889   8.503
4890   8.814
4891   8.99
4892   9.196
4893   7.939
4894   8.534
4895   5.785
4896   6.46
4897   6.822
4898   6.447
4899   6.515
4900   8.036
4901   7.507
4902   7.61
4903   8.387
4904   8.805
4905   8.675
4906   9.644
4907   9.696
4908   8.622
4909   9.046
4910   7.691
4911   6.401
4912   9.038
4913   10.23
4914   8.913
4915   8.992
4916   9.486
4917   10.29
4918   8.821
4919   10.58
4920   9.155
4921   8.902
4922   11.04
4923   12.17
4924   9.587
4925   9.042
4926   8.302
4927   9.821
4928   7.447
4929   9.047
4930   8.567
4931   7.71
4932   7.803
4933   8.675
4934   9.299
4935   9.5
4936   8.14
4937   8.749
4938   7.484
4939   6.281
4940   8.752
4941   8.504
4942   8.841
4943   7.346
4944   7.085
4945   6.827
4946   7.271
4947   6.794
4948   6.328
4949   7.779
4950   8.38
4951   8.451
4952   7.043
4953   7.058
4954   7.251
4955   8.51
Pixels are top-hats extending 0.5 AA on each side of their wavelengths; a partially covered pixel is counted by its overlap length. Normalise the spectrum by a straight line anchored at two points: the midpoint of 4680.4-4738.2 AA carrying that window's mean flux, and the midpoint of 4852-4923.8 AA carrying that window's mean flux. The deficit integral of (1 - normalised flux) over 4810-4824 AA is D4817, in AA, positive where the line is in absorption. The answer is 0.8 AA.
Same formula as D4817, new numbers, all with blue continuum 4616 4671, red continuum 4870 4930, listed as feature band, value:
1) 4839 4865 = 7.0 AA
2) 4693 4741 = 1.4 AA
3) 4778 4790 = -0.8 AA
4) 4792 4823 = 2.7 AA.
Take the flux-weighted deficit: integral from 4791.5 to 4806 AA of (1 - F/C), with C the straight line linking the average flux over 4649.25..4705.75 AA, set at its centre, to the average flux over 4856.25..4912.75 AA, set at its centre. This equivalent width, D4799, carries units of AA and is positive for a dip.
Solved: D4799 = 0.31 AA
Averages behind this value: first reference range 7.47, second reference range 7.66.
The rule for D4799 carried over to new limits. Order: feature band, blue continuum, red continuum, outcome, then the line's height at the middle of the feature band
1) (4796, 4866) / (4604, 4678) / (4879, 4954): 9.2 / 8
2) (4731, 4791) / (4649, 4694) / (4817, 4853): -3.1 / 7.21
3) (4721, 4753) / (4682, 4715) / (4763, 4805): -1.0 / 7.39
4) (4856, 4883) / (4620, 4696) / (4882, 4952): 3.6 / 8.17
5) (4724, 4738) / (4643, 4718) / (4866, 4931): 0.1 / 7.61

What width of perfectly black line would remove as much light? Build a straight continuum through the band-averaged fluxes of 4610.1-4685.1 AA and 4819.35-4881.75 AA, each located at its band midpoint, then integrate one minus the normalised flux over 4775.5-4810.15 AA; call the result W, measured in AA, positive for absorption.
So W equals -3.6 AA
